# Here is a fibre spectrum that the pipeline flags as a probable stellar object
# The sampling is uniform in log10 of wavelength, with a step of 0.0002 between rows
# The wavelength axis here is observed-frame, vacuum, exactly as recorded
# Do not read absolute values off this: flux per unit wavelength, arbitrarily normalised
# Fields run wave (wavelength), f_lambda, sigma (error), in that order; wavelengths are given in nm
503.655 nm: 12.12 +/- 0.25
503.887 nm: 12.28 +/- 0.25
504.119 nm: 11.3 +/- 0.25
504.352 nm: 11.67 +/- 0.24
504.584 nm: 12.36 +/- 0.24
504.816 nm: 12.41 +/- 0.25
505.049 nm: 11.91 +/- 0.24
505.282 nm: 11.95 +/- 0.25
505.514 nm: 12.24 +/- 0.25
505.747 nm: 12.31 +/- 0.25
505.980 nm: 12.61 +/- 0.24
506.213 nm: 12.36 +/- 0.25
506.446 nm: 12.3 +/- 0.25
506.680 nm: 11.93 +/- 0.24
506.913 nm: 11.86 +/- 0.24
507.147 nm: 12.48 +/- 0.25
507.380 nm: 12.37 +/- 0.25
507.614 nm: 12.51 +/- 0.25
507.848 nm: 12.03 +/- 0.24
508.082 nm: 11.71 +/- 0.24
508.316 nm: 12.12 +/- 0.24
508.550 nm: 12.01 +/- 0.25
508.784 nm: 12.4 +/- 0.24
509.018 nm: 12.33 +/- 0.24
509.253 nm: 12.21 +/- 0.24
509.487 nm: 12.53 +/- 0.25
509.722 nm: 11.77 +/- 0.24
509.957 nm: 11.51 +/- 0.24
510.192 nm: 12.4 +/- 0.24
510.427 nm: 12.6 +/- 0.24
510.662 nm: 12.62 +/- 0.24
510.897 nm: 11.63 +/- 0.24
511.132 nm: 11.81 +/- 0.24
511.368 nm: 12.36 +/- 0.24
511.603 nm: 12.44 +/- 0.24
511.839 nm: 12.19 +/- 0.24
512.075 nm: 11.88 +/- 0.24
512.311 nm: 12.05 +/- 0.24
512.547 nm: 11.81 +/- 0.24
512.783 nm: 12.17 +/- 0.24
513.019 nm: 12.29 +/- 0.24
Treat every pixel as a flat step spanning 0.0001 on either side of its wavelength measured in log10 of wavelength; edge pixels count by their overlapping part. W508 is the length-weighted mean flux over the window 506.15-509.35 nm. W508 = 12.2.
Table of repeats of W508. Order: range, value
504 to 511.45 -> 12.1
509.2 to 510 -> 12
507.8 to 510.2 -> 12.1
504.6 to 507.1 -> 12.2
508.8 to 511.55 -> 12.2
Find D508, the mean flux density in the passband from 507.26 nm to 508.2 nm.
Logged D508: 12.2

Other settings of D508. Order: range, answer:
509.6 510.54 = 12.1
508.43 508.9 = 12.2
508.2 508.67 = 12.1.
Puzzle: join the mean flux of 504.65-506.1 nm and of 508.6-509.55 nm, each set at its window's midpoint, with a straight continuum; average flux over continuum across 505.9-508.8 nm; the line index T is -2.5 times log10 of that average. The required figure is 0.01 mag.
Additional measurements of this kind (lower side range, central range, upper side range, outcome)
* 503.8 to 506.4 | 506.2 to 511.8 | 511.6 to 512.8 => -0.008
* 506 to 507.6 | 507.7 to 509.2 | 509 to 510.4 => 0.007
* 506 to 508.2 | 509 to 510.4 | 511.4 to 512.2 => 0.005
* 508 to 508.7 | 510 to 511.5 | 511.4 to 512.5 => -0.011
